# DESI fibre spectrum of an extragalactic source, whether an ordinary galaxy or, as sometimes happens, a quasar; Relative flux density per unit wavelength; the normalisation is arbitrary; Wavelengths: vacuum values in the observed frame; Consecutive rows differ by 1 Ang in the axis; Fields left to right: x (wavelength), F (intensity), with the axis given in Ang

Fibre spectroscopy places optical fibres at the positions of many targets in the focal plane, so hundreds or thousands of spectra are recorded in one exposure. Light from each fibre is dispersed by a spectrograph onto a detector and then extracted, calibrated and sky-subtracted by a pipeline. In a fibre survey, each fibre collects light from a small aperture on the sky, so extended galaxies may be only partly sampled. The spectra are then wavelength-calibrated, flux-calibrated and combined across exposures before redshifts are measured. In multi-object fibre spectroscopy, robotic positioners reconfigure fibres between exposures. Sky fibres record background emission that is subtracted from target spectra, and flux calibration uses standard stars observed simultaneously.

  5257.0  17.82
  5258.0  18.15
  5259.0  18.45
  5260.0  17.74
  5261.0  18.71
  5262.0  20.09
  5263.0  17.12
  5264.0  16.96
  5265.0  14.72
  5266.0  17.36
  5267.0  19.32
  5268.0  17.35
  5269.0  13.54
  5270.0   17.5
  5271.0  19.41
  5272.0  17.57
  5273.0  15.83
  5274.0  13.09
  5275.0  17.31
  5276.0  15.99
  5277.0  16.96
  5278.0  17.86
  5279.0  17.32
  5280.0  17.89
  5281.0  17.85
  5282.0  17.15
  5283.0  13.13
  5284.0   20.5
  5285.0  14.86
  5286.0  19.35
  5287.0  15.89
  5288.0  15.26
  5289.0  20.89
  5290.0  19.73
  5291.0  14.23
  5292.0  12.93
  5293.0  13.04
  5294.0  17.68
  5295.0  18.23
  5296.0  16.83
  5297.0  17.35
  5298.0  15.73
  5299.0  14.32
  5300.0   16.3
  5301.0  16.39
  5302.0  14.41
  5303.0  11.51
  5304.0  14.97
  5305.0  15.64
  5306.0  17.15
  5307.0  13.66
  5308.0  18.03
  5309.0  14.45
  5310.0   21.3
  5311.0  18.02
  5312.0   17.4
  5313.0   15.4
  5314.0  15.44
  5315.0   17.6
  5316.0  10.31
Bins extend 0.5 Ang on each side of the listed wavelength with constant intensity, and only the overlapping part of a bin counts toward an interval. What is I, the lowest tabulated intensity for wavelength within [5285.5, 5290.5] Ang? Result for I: 15.26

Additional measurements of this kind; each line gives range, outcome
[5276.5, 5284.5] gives 13.13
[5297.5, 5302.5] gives 14.32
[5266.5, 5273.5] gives 13.54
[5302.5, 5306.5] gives 11.51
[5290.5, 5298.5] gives 12.93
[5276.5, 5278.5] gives 16.96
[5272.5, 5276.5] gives 13.09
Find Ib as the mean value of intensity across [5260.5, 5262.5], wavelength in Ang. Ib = 19.4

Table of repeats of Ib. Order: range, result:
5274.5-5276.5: 16.6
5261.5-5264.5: 18.1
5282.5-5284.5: 16.8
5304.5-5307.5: 15.5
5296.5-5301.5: 16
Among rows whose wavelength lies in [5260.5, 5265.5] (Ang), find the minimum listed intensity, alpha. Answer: 14.72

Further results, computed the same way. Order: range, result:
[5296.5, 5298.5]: 15.73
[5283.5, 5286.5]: 14.86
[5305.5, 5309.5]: 13.66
